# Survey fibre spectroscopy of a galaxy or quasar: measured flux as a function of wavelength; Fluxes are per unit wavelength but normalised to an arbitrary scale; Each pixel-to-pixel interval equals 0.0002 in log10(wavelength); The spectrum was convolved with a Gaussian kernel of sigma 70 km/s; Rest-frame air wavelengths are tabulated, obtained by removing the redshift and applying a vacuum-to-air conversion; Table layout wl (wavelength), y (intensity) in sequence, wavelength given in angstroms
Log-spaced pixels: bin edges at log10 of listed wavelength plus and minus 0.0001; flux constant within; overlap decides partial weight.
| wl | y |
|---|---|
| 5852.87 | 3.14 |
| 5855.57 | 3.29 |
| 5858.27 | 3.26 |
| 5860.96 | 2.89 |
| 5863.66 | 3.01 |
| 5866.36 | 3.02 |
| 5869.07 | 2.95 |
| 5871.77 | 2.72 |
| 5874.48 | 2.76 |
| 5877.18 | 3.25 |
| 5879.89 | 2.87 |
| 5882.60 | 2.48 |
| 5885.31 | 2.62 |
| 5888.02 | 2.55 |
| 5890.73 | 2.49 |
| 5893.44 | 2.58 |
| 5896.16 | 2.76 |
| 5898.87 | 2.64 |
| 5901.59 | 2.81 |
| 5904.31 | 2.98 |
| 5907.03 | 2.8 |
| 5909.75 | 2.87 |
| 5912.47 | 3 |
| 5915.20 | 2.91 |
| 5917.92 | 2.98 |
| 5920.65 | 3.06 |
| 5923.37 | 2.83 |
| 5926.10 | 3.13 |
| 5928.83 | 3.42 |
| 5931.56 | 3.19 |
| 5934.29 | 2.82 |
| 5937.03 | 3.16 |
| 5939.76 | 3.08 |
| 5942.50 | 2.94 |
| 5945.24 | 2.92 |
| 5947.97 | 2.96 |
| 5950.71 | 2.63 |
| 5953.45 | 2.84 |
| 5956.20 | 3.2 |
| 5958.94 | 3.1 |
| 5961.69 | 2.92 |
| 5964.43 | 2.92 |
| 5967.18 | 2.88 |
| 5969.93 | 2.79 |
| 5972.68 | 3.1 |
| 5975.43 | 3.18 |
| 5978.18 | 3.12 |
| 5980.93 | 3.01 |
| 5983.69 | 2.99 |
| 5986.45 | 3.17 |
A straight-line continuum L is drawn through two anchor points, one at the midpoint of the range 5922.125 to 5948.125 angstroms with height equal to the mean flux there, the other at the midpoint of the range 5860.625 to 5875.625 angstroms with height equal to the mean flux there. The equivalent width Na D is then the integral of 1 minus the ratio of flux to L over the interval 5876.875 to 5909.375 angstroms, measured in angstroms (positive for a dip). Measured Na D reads 2.5 angstroms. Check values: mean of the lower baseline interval 2.89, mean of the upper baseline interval 3.05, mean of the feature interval 2.72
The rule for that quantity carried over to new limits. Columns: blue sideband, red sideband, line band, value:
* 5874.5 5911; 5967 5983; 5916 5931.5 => -1.3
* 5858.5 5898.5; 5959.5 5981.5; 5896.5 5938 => -1.3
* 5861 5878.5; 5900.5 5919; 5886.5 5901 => 1.5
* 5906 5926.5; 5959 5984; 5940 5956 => 0.4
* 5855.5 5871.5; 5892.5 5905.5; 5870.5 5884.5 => 0.5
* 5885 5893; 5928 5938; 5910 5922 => -0.3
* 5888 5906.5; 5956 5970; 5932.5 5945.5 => -0.6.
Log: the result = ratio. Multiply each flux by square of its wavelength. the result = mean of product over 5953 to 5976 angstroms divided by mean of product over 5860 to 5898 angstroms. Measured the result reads 1.1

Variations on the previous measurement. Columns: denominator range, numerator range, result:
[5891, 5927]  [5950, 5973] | 1.04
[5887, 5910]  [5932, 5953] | 1.10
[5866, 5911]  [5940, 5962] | 1.09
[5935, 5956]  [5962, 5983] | 1.03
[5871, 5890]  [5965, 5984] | 1.13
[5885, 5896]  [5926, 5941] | 1.23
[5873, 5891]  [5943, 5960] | 1.10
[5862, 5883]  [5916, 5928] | 1.06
